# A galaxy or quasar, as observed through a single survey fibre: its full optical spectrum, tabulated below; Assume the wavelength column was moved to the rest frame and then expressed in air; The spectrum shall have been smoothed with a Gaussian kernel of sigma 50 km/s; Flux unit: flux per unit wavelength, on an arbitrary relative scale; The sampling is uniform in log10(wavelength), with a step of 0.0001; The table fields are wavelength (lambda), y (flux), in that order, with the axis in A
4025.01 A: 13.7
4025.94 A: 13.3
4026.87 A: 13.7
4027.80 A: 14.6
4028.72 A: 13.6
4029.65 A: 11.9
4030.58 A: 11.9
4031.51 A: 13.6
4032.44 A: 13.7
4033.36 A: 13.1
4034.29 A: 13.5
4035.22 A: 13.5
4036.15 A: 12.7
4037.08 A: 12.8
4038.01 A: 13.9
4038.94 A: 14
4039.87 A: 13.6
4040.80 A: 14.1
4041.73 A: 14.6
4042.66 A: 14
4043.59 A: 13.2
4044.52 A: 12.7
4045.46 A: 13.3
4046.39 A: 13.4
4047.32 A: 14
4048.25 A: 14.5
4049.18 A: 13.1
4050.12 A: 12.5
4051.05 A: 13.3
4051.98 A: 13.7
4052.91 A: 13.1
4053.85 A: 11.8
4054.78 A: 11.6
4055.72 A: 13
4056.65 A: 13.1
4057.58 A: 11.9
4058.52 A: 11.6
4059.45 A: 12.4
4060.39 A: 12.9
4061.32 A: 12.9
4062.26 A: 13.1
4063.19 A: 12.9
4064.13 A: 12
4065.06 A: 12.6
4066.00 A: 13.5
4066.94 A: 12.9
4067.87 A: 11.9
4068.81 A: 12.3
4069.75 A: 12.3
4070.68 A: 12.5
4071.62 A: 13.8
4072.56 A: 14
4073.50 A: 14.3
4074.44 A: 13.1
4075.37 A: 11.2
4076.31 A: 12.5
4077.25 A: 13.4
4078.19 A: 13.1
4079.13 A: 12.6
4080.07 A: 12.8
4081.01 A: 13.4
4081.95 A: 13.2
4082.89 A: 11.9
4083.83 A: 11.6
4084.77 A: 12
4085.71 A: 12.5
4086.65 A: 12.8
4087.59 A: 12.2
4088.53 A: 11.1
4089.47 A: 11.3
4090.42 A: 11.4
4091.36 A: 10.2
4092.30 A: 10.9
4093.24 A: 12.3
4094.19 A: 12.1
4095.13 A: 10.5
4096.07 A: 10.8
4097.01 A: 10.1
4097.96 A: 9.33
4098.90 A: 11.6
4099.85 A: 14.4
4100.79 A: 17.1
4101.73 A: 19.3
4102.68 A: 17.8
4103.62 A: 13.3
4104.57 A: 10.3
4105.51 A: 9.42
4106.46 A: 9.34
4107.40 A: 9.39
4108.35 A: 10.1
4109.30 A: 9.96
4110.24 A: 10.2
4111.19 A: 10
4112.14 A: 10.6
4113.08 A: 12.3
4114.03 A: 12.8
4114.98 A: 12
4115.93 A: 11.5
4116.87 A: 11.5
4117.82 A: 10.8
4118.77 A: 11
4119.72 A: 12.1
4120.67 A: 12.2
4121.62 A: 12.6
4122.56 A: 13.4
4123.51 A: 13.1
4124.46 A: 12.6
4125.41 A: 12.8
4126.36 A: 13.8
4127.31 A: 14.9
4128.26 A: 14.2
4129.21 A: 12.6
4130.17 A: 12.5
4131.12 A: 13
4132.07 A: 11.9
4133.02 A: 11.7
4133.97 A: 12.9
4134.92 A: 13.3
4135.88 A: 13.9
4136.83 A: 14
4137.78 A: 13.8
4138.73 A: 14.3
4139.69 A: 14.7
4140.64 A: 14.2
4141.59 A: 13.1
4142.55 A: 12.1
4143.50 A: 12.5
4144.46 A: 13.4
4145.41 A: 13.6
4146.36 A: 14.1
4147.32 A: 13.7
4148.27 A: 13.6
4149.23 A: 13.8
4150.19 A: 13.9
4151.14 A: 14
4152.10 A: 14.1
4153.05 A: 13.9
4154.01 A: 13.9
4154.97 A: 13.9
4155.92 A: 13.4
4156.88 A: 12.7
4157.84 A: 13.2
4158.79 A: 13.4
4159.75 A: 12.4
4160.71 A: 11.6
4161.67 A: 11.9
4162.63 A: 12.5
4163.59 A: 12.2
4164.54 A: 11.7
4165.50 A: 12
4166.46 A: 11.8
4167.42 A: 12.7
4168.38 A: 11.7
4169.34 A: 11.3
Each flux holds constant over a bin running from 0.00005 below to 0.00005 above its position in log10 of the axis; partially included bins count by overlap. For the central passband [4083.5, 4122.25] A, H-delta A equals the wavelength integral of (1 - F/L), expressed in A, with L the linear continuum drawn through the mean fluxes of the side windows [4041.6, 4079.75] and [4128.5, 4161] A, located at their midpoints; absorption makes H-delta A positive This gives 4.0 A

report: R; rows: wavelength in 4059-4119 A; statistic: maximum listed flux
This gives 19.3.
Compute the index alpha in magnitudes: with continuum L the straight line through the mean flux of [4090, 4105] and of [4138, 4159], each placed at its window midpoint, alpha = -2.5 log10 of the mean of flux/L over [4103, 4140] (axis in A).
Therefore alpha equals 0.08 mag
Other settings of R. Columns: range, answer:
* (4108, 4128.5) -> 14.9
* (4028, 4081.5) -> 14.6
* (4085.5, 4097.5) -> 12.8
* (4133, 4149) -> 14.7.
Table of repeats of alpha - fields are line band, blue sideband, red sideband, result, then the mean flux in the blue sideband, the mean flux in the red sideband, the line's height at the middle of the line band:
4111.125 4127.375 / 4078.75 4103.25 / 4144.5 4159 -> 0.07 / 12.5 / 13.7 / 13.1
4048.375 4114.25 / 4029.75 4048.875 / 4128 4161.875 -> 0.09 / 13.5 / 13.3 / 13.4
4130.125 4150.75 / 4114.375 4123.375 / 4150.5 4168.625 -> -0.08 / 12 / 12.8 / 12.4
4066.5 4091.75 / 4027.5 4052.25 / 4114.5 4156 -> 0.07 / 13.4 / 13.1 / 13.3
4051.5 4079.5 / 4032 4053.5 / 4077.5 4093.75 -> 0.00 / 13.5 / 12.1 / 12.7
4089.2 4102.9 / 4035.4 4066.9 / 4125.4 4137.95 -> 0.05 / 13.1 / 13.2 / 13.2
